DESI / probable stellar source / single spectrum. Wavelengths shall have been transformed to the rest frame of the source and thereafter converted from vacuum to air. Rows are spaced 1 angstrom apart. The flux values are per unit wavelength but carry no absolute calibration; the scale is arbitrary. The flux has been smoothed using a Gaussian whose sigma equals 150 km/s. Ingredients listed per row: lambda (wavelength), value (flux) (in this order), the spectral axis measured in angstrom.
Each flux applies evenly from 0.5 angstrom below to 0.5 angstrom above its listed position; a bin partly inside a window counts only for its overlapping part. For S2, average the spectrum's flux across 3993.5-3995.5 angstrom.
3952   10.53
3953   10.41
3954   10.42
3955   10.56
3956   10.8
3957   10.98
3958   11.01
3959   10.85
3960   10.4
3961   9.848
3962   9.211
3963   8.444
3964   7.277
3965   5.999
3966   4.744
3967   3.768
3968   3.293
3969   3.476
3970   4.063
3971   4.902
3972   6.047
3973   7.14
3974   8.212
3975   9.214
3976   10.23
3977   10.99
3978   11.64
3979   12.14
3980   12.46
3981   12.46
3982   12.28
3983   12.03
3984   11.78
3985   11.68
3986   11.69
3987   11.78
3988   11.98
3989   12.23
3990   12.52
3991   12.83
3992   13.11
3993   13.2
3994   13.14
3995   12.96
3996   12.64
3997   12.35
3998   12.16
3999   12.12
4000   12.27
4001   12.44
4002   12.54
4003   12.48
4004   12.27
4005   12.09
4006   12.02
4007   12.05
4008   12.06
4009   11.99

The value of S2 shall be 13.1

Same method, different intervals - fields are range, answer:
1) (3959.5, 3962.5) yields 9.82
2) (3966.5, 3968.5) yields 3.53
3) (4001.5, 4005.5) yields 12.3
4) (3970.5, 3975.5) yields 7.1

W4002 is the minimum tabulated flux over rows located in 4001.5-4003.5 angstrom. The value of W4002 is 12.48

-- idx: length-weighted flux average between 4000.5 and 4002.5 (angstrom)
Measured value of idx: 12.5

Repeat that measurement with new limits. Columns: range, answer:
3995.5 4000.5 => 12.3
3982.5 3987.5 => 11.8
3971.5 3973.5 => 6.59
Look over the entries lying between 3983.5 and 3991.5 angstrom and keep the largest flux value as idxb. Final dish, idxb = 12.83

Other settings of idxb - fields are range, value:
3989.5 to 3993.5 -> 13.2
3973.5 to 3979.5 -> 12.14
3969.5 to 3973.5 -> 7.14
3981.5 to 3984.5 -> 12.28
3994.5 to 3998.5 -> 12.96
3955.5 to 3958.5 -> 11.01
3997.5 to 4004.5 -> 12.54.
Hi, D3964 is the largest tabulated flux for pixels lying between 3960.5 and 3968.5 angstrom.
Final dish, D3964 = 9.848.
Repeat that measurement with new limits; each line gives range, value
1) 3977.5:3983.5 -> 12.46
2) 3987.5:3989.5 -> 12.23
